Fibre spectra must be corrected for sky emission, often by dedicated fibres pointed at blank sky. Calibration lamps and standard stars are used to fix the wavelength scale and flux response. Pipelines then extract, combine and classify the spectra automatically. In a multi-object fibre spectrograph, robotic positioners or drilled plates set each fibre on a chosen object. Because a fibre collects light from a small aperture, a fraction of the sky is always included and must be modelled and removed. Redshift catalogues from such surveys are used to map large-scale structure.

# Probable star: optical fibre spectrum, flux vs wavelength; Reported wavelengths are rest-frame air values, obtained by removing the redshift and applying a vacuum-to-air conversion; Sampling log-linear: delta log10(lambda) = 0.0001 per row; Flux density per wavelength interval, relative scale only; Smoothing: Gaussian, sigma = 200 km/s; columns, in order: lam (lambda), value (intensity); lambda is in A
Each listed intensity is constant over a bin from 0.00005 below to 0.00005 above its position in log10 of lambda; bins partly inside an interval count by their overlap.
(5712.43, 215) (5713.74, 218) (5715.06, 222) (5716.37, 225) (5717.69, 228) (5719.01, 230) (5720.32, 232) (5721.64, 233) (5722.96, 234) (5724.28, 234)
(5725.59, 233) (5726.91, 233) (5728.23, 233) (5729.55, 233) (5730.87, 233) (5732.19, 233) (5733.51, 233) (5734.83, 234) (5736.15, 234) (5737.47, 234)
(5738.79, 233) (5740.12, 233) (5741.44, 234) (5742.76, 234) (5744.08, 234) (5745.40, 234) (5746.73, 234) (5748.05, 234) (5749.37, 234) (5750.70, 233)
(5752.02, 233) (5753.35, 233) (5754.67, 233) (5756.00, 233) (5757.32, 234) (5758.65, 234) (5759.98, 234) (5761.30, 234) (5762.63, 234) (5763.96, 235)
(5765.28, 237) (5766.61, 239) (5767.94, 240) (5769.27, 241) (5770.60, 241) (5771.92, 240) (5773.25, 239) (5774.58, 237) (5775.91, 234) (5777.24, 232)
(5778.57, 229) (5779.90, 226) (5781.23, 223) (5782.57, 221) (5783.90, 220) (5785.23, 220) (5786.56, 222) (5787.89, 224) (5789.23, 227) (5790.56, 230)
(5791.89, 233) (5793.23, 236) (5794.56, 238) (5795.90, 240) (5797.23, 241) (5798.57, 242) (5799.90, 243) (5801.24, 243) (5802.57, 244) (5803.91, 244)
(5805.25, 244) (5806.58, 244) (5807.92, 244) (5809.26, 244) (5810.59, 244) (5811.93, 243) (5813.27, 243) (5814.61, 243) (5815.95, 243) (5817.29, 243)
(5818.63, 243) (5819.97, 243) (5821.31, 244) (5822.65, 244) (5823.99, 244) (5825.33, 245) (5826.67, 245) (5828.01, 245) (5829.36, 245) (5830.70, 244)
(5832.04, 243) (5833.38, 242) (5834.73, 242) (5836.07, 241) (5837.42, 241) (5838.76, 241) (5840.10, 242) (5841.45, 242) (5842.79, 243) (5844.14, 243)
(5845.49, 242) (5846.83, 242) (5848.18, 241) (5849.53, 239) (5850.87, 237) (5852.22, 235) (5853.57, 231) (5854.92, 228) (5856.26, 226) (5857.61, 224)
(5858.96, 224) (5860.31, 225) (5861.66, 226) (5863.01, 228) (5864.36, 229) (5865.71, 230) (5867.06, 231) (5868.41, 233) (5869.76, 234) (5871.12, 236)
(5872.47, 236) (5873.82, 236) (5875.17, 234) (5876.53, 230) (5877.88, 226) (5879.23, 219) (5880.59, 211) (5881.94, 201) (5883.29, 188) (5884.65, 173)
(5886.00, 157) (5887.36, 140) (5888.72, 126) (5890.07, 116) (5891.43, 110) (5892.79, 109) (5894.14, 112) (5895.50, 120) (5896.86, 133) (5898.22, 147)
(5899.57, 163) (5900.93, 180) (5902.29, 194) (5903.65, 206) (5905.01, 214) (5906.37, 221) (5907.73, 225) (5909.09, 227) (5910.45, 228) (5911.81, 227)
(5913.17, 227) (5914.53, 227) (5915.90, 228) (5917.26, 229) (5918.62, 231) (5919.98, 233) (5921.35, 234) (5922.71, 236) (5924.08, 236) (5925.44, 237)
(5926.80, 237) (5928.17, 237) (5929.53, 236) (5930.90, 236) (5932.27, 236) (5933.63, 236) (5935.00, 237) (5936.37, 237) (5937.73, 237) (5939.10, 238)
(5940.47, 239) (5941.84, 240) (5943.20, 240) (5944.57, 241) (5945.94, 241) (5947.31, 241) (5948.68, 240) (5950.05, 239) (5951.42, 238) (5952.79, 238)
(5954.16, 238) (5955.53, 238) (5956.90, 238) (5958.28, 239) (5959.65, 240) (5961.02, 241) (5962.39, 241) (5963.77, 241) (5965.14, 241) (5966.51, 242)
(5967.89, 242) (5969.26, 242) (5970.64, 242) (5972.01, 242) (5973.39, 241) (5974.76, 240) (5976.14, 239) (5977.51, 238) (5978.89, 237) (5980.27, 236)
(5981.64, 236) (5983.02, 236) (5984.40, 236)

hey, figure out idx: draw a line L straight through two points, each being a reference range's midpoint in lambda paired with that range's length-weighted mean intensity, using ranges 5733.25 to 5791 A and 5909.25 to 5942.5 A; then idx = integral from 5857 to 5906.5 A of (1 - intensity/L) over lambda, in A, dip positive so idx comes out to 8.80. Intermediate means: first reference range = 233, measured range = 192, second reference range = 234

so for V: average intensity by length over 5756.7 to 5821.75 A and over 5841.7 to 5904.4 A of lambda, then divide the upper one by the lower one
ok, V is 0.85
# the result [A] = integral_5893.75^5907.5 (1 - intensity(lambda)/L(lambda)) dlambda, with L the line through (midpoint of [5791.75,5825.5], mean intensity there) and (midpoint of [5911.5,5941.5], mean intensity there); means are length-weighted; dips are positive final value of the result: 3.7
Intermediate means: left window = 242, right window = 234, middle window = 172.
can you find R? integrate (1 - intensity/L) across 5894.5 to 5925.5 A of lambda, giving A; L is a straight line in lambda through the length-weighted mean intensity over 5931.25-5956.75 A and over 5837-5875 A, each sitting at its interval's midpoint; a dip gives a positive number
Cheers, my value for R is 3.89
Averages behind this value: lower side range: 234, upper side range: 239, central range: 207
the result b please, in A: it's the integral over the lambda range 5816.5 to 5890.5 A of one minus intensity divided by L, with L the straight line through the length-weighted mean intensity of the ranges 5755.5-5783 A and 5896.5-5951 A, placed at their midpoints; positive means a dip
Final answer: 0.9 A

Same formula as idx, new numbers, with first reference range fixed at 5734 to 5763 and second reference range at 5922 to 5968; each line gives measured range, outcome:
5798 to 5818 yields -0.70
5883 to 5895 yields 5.17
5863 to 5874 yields 0.19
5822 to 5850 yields -0.81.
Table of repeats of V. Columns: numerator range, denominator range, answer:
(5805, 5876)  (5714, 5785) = 1.02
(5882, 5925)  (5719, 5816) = 0.80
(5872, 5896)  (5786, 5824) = 0.73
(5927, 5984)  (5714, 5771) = 1.02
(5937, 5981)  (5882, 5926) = 1.27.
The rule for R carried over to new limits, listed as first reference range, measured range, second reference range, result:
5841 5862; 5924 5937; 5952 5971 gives 0.11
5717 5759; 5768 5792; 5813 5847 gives 0.76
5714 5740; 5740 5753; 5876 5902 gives -0.62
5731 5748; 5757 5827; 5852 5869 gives -1.79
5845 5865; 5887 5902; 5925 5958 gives 6.45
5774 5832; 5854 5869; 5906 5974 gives 0.61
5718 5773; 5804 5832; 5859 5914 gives -3.84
